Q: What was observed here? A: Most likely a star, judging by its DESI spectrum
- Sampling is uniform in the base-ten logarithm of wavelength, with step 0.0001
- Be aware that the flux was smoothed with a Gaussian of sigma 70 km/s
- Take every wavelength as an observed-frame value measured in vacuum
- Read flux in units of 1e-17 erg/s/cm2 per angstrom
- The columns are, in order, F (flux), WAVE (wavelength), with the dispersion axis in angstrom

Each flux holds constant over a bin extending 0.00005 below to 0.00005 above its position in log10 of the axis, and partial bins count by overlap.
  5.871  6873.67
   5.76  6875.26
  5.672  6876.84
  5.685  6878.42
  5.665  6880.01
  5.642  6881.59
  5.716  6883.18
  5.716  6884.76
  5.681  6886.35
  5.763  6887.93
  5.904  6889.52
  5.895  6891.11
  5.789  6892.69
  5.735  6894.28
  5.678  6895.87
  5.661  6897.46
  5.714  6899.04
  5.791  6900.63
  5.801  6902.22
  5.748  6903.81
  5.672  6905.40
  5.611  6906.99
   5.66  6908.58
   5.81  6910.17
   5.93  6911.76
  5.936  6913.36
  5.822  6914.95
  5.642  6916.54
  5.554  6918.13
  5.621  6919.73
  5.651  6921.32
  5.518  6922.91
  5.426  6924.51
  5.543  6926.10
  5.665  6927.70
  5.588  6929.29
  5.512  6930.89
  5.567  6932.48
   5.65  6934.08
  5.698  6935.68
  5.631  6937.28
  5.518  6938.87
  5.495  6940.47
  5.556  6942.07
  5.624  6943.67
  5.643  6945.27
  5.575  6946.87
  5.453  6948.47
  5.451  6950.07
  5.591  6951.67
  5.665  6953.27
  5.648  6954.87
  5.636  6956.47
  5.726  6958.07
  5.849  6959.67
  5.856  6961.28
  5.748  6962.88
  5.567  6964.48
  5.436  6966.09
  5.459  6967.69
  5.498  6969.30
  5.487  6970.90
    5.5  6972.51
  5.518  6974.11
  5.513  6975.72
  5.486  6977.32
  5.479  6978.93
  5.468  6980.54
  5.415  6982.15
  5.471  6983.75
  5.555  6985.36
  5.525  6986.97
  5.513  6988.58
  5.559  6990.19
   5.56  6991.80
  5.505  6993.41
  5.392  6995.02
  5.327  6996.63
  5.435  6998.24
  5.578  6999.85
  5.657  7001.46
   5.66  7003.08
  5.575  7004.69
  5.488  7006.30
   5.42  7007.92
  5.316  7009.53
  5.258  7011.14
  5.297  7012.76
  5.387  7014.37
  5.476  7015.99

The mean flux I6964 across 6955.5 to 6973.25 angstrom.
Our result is 5.61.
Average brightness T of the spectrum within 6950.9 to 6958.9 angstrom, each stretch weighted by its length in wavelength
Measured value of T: 5.66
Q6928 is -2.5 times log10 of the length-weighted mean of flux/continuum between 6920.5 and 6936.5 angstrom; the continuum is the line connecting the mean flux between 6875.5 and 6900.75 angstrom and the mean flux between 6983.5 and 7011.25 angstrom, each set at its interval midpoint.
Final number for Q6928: 0.01 mag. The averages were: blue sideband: 5.73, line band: 5.58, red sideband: 5.49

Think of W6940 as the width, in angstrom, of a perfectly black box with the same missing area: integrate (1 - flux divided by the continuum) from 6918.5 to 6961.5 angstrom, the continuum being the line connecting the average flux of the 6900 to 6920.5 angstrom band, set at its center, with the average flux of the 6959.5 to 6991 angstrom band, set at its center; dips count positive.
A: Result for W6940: 0.3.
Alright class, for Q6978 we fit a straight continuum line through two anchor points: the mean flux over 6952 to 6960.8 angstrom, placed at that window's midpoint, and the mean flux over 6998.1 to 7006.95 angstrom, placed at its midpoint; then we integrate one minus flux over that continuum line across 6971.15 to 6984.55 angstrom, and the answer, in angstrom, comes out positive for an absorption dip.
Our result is 0.39 angstrom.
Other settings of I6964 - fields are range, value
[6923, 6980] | 5.58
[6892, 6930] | 5.69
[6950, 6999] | 5.55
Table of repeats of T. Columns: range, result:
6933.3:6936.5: 5.66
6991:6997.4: 5.45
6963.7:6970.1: 5.49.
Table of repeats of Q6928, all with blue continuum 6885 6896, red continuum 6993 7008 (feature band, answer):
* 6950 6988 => 0.00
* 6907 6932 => 0.01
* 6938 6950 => 0.02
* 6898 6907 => 0.00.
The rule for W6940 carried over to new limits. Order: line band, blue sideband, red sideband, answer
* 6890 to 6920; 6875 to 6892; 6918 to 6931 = -0.5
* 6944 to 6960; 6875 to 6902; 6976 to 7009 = -0.1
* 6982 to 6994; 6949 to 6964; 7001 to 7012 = 0.1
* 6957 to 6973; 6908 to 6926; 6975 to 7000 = -0.2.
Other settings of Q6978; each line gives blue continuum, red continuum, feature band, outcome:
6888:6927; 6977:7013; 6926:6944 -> 0.2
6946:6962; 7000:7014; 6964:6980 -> 0.3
